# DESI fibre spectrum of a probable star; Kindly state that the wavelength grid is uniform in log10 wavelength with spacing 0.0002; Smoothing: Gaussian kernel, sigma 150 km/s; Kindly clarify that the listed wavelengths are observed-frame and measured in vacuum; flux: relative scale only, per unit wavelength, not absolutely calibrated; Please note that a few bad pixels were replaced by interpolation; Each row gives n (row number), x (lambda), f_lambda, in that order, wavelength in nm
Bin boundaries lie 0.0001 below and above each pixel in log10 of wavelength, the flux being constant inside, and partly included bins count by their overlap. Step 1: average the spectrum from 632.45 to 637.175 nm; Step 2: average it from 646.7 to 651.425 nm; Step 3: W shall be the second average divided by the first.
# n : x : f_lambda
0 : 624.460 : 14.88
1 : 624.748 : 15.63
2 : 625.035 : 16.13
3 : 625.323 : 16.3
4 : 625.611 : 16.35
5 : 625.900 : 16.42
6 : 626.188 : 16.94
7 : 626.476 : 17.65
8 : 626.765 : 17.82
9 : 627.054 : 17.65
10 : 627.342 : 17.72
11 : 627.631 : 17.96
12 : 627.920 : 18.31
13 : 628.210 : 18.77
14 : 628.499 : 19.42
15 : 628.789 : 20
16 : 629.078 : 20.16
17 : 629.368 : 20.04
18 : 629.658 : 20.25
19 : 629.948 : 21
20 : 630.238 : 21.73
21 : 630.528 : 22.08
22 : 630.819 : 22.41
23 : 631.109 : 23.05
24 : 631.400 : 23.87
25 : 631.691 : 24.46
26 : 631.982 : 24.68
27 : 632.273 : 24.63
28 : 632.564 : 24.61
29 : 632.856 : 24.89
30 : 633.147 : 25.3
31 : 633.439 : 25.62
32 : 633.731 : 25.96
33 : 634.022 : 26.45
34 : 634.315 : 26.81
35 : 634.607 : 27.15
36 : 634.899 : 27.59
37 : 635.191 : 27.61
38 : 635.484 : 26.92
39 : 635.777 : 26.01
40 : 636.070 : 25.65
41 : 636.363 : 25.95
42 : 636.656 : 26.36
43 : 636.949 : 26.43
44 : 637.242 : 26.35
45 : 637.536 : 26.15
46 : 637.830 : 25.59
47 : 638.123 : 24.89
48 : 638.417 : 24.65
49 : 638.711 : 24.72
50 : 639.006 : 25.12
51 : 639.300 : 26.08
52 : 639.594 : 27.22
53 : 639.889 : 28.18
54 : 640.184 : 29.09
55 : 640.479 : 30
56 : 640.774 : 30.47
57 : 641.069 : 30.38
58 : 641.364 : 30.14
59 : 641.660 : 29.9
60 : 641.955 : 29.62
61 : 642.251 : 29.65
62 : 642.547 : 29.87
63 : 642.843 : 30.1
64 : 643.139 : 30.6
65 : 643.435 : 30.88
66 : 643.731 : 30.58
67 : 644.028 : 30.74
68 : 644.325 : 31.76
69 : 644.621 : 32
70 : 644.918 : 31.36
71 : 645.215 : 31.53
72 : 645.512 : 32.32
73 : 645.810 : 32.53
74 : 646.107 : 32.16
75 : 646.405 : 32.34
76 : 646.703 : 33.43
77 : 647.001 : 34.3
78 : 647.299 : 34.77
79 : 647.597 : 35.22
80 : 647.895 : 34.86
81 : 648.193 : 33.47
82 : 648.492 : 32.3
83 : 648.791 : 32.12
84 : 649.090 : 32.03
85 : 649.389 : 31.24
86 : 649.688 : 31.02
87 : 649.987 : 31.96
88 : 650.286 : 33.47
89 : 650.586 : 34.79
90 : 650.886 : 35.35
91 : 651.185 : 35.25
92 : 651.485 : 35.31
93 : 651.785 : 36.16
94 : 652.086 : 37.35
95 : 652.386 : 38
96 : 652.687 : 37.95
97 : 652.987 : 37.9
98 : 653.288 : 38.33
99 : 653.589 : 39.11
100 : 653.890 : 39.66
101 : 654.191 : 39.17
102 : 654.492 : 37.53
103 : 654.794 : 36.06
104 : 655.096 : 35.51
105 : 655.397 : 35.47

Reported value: 1.3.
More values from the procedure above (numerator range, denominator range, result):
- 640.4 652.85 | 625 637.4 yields 1.45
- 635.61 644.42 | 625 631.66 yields 1.45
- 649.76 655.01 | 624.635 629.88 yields 2.03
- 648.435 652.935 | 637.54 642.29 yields 1.24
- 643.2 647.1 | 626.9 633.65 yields 1.47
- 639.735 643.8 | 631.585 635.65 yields 1.16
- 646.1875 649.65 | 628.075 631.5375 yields 1.57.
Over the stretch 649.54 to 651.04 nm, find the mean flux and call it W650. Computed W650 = 33.3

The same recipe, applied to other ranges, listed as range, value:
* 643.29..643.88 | 30.7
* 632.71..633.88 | 25.5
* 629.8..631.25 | 22.1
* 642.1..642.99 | 29.9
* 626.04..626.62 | 17.3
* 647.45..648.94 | 33.6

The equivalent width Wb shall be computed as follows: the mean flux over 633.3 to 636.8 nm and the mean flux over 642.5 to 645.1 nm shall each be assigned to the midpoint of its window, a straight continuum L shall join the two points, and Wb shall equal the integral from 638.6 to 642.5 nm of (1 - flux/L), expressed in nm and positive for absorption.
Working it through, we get 0.10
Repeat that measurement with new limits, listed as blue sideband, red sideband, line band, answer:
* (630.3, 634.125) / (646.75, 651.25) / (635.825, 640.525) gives 0.22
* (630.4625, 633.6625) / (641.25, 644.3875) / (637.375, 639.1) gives 0.16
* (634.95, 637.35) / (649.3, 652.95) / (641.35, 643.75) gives 0.00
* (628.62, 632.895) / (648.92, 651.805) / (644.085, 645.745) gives -0.07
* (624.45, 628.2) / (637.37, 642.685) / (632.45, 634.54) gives -0.28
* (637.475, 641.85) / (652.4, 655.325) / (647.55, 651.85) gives 0.16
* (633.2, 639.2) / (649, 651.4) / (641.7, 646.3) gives -0.15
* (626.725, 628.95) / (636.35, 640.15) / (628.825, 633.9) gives -0.50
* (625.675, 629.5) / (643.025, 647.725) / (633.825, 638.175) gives -0.27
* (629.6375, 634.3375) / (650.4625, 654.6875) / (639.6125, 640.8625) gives 0.01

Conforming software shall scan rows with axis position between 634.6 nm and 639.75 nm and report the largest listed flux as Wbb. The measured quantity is 27.61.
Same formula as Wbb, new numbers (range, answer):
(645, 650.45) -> 35.22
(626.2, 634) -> 25.96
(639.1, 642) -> 30.47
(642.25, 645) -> 32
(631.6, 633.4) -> 25.3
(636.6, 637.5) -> 26.43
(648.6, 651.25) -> 35.35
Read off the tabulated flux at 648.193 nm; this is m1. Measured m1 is 33.47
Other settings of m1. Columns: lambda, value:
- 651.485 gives 35.31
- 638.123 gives 24.89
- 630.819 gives 22.41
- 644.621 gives 32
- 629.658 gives 20.25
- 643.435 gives 30.88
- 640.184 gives 29.09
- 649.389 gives 31.24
